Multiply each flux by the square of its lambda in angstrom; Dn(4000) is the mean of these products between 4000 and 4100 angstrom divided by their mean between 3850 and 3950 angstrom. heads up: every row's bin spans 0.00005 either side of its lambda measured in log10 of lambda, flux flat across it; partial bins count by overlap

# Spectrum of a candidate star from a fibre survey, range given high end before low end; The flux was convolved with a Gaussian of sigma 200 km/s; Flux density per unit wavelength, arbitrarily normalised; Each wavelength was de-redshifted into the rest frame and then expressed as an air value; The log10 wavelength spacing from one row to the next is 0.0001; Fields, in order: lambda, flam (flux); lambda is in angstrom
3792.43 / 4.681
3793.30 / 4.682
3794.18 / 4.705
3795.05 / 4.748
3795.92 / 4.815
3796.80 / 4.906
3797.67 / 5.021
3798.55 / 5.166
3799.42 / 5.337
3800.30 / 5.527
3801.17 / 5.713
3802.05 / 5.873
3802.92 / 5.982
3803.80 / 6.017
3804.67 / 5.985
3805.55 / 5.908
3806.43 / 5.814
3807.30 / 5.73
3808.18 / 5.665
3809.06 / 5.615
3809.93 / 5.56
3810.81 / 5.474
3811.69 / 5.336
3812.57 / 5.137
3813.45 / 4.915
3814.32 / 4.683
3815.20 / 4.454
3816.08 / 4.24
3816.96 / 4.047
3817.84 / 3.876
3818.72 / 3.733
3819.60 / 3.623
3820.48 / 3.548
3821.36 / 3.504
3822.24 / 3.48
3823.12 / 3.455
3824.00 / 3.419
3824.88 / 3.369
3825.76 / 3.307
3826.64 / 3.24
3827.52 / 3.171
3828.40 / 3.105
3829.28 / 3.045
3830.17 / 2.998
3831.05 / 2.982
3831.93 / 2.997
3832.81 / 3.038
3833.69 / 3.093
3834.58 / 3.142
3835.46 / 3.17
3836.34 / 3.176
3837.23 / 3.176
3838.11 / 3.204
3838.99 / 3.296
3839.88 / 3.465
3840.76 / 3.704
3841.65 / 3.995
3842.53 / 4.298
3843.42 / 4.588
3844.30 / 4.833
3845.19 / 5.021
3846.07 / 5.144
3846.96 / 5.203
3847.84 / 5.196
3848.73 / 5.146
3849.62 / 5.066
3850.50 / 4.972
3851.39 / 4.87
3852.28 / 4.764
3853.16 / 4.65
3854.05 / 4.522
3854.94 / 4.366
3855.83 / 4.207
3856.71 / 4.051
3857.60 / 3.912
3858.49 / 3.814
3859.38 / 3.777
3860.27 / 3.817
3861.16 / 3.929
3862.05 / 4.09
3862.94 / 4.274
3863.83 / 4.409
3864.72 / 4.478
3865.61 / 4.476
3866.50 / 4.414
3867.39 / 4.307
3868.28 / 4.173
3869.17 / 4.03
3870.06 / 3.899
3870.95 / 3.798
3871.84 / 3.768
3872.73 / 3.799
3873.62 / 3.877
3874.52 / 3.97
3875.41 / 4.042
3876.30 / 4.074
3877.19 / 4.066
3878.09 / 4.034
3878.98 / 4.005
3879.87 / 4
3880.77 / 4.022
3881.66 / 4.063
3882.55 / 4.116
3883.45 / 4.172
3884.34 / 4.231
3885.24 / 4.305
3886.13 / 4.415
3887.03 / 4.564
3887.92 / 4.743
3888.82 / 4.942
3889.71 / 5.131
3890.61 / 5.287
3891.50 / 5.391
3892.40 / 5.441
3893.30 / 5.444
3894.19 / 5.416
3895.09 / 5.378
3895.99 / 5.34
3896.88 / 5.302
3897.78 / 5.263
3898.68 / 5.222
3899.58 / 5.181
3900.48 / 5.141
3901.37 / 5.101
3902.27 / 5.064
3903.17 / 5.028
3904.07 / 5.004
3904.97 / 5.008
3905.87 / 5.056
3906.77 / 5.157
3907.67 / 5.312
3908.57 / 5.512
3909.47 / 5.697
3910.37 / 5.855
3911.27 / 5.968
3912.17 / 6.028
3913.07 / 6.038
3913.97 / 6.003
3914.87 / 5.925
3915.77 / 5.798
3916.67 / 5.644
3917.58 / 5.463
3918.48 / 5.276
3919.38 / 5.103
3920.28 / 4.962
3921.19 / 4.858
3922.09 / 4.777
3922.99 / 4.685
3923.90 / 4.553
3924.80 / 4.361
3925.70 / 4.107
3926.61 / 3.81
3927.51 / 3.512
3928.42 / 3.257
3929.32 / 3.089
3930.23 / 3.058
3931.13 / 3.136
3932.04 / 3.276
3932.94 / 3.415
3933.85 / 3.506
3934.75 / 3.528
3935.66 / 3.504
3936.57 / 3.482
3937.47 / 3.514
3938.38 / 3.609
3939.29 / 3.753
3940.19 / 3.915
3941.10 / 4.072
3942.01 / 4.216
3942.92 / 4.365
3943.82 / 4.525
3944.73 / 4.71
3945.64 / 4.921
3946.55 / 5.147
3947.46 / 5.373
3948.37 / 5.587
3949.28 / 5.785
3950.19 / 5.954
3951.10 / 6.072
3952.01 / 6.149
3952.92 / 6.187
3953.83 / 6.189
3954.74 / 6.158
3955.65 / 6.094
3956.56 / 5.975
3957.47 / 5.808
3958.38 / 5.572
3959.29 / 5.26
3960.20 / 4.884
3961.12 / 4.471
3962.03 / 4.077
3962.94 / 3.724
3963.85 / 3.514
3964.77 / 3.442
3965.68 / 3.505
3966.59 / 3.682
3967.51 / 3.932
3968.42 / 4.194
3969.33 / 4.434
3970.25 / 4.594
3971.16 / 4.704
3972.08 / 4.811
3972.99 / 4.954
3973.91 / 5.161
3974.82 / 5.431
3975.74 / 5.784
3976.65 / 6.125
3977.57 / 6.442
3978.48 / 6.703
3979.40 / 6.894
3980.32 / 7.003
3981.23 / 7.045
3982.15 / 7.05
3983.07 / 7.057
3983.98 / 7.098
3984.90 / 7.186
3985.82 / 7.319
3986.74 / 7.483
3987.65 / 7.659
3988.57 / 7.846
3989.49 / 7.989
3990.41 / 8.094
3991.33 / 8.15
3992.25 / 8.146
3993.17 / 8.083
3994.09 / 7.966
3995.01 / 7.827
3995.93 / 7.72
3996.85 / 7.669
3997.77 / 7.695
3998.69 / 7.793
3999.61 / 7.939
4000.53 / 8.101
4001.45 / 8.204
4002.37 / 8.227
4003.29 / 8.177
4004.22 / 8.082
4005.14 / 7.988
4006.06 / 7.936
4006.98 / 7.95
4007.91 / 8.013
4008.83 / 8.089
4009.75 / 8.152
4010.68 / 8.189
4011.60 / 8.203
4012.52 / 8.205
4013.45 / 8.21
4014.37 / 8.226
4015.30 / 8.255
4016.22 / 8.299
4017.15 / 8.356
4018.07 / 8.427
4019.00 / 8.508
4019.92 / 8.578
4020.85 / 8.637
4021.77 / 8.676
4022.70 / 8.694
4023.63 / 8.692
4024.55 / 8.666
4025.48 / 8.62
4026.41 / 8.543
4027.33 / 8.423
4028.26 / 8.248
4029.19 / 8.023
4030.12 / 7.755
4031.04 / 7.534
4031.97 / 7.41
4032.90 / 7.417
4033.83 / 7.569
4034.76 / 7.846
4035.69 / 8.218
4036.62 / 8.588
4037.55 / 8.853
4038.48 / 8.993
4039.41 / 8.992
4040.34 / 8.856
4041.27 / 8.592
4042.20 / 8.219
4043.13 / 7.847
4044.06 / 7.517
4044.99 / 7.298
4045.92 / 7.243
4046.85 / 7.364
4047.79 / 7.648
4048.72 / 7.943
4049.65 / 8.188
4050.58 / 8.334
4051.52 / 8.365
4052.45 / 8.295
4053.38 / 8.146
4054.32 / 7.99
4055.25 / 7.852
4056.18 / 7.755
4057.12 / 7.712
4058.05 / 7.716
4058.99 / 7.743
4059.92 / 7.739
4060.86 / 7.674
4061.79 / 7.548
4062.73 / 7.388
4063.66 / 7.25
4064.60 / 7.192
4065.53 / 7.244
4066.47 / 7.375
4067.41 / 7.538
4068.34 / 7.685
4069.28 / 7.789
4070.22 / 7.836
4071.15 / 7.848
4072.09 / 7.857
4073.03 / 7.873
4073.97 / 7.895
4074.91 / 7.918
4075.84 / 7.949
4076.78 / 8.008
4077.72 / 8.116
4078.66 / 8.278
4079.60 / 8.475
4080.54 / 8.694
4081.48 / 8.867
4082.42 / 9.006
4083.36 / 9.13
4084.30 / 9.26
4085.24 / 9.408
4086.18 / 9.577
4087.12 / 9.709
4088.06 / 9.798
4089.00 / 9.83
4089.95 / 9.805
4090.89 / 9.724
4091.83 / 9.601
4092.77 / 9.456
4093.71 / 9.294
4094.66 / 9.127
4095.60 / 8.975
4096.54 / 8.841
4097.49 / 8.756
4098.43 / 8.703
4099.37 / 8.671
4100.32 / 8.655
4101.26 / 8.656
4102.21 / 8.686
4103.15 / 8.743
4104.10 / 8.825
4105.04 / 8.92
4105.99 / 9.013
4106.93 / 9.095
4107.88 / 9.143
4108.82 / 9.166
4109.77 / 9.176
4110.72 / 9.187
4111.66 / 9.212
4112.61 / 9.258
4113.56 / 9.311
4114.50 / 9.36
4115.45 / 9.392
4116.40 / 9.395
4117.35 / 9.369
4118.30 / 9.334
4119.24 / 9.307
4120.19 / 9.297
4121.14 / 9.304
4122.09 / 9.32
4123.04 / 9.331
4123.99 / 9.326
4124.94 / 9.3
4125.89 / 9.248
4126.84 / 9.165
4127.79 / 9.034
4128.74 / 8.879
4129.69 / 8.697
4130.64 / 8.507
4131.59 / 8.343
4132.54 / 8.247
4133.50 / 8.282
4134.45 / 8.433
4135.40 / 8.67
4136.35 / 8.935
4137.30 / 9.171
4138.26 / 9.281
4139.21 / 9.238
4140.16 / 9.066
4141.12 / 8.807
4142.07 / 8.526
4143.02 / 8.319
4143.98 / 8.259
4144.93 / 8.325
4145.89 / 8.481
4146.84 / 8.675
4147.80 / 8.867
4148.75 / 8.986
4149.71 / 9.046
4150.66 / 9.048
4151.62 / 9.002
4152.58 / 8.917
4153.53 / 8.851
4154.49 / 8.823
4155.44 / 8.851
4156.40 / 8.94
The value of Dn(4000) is 1.96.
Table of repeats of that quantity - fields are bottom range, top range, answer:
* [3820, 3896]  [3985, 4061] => 2.13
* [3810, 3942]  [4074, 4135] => 2.33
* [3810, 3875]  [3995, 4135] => 2.35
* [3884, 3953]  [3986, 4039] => 1.77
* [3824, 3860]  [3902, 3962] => 1.30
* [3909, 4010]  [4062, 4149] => 1.65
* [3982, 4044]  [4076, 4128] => 1.18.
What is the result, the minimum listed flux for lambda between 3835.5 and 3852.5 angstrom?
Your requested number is 3.176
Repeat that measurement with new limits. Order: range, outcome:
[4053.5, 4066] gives 7.192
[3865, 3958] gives 3.058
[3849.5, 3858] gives 3.912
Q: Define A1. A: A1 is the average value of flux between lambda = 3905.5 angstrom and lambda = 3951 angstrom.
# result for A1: 4.65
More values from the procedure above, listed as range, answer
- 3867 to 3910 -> 4.68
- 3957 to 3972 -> 4.37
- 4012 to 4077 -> 8.02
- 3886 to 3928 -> 5.16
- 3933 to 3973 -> 4.66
